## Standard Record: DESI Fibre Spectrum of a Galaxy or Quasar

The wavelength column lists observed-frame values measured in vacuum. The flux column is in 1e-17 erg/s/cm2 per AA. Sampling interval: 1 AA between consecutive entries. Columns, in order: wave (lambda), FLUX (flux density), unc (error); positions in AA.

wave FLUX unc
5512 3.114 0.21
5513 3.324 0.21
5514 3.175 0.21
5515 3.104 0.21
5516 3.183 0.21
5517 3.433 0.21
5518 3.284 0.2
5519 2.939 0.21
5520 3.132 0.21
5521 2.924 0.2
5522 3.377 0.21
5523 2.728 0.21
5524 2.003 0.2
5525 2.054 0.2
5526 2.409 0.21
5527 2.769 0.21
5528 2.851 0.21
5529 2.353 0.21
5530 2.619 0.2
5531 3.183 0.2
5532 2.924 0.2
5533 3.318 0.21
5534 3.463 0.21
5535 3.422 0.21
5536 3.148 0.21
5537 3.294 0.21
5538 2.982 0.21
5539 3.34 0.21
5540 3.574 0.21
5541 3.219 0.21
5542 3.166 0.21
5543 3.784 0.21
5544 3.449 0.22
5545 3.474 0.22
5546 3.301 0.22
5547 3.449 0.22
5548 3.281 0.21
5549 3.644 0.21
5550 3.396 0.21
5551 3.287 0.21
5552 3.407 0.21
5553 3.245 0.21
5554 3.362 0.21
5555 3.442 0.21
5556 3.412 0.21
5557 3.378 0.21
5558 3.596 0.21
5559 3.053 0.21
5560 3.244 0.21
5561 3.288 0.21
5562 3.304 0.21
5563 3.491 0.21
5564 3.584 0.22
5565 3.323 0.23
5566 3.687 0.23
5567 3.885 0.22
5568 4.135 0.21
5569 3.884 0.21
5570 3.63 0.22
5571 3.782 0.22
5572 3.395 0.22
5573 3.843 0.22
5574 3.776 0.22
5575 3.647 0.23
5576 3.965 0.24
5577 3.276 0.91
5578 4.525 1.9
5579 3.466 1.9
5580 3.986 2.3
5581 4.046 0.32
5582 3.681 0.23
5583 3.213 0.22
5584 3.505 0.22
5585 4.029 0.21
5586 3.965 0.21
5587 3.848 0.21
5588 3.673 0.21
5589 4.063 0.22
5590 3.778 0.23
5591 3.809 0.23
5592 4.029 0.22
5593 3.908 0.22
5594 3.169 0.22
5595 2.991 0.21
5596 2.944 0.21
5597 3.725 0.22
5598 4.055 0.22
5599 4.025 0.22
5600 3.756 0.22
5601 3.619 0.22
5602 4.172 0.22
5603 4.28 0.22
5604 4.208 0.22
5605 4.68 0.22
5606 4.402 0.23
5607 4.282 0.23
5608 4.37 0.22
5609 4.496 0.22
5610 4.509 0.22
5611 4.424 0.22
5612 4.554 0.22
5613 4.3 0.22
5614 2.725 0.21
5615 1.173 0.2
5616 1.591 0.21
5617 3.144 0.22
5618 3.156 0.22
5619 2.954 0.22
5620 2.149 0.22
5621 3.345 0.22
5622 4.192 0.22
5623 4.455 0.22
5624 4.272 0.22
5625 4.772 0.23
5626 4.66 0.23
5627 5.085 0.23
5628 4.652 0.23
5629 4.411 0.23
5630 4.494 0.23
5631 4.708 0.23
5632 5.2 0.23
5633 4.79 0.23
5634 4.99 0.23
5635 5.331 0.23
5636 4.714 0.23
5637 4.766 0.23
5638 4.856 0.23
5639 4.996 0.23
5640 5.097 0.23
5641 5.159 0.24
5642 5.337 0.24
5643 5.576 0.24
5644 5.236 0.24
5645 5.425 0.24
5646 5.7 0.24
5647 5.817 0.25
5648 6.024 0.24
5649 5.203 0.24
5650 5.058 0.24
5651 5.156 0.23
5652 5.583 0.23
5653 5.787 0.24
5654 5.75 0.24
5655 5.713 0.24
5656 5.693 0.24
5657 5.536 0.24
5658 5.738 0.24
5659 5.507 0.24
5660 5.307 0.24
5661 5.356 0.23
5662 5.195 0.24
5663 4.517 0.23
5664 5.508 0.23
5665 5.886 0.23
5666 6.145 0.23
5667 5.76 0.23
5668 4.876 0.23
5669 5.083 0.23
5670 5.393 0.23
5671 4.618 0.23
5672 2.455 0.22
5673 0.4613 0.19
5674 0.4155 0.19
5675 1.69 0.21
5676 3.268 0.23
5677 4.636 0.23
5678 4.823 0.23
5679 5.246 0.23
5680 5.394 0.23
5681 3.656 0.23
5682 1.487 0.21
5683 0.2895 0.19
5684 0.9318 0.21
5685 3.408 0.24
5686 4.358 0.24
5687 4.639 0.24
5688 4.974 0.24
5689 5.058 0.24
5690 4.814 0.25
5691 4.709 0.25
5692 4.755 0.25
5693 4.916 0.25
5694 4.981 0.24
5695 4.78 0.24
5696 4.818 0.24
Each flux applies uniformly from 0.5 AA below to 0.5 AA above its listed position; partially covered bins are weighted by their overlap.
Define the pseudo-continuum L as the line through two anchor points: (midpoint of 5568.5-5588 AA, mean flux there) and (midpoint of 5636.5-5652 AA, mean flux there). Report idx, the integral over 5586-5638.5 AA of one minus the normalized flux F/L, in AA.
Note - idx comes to 6.2 AA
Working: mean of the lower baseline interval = 3.76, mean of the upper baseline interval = 5.3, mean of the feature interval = 4.01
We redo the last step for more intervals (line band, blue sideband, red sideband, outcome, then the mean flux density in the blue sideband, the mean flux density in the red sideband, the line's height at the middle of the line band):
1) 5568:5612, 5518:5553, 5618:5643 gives 0.5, 3.11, 4.55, 3.94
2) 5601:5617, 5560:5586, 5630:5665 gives 2.2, 3.69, 5.3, 4.47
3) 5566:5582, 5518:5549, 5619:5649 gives -0.1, 3.08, 4.81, 3.78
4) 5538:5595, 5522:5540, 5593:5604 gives -4.4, 2.91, 3.71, 3.33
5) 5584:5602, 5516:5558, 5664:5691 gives -1.5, 3.16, 3.88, 3.45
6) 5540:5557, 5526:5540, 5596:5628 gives -1.0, 3.05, 3.85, 3.21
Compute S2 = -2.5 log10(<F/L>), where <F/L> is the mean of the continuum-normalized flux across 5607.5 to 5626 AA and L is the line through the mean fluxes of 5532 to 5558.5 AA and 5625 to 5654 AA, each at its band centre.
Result 0.29 mag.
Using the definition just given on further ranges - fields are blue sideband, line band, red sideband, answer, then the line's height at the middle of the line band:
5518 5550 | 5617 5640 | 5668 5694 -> -0.250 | 3.49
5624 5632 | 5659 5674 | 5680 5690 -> -0.206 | 3.81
